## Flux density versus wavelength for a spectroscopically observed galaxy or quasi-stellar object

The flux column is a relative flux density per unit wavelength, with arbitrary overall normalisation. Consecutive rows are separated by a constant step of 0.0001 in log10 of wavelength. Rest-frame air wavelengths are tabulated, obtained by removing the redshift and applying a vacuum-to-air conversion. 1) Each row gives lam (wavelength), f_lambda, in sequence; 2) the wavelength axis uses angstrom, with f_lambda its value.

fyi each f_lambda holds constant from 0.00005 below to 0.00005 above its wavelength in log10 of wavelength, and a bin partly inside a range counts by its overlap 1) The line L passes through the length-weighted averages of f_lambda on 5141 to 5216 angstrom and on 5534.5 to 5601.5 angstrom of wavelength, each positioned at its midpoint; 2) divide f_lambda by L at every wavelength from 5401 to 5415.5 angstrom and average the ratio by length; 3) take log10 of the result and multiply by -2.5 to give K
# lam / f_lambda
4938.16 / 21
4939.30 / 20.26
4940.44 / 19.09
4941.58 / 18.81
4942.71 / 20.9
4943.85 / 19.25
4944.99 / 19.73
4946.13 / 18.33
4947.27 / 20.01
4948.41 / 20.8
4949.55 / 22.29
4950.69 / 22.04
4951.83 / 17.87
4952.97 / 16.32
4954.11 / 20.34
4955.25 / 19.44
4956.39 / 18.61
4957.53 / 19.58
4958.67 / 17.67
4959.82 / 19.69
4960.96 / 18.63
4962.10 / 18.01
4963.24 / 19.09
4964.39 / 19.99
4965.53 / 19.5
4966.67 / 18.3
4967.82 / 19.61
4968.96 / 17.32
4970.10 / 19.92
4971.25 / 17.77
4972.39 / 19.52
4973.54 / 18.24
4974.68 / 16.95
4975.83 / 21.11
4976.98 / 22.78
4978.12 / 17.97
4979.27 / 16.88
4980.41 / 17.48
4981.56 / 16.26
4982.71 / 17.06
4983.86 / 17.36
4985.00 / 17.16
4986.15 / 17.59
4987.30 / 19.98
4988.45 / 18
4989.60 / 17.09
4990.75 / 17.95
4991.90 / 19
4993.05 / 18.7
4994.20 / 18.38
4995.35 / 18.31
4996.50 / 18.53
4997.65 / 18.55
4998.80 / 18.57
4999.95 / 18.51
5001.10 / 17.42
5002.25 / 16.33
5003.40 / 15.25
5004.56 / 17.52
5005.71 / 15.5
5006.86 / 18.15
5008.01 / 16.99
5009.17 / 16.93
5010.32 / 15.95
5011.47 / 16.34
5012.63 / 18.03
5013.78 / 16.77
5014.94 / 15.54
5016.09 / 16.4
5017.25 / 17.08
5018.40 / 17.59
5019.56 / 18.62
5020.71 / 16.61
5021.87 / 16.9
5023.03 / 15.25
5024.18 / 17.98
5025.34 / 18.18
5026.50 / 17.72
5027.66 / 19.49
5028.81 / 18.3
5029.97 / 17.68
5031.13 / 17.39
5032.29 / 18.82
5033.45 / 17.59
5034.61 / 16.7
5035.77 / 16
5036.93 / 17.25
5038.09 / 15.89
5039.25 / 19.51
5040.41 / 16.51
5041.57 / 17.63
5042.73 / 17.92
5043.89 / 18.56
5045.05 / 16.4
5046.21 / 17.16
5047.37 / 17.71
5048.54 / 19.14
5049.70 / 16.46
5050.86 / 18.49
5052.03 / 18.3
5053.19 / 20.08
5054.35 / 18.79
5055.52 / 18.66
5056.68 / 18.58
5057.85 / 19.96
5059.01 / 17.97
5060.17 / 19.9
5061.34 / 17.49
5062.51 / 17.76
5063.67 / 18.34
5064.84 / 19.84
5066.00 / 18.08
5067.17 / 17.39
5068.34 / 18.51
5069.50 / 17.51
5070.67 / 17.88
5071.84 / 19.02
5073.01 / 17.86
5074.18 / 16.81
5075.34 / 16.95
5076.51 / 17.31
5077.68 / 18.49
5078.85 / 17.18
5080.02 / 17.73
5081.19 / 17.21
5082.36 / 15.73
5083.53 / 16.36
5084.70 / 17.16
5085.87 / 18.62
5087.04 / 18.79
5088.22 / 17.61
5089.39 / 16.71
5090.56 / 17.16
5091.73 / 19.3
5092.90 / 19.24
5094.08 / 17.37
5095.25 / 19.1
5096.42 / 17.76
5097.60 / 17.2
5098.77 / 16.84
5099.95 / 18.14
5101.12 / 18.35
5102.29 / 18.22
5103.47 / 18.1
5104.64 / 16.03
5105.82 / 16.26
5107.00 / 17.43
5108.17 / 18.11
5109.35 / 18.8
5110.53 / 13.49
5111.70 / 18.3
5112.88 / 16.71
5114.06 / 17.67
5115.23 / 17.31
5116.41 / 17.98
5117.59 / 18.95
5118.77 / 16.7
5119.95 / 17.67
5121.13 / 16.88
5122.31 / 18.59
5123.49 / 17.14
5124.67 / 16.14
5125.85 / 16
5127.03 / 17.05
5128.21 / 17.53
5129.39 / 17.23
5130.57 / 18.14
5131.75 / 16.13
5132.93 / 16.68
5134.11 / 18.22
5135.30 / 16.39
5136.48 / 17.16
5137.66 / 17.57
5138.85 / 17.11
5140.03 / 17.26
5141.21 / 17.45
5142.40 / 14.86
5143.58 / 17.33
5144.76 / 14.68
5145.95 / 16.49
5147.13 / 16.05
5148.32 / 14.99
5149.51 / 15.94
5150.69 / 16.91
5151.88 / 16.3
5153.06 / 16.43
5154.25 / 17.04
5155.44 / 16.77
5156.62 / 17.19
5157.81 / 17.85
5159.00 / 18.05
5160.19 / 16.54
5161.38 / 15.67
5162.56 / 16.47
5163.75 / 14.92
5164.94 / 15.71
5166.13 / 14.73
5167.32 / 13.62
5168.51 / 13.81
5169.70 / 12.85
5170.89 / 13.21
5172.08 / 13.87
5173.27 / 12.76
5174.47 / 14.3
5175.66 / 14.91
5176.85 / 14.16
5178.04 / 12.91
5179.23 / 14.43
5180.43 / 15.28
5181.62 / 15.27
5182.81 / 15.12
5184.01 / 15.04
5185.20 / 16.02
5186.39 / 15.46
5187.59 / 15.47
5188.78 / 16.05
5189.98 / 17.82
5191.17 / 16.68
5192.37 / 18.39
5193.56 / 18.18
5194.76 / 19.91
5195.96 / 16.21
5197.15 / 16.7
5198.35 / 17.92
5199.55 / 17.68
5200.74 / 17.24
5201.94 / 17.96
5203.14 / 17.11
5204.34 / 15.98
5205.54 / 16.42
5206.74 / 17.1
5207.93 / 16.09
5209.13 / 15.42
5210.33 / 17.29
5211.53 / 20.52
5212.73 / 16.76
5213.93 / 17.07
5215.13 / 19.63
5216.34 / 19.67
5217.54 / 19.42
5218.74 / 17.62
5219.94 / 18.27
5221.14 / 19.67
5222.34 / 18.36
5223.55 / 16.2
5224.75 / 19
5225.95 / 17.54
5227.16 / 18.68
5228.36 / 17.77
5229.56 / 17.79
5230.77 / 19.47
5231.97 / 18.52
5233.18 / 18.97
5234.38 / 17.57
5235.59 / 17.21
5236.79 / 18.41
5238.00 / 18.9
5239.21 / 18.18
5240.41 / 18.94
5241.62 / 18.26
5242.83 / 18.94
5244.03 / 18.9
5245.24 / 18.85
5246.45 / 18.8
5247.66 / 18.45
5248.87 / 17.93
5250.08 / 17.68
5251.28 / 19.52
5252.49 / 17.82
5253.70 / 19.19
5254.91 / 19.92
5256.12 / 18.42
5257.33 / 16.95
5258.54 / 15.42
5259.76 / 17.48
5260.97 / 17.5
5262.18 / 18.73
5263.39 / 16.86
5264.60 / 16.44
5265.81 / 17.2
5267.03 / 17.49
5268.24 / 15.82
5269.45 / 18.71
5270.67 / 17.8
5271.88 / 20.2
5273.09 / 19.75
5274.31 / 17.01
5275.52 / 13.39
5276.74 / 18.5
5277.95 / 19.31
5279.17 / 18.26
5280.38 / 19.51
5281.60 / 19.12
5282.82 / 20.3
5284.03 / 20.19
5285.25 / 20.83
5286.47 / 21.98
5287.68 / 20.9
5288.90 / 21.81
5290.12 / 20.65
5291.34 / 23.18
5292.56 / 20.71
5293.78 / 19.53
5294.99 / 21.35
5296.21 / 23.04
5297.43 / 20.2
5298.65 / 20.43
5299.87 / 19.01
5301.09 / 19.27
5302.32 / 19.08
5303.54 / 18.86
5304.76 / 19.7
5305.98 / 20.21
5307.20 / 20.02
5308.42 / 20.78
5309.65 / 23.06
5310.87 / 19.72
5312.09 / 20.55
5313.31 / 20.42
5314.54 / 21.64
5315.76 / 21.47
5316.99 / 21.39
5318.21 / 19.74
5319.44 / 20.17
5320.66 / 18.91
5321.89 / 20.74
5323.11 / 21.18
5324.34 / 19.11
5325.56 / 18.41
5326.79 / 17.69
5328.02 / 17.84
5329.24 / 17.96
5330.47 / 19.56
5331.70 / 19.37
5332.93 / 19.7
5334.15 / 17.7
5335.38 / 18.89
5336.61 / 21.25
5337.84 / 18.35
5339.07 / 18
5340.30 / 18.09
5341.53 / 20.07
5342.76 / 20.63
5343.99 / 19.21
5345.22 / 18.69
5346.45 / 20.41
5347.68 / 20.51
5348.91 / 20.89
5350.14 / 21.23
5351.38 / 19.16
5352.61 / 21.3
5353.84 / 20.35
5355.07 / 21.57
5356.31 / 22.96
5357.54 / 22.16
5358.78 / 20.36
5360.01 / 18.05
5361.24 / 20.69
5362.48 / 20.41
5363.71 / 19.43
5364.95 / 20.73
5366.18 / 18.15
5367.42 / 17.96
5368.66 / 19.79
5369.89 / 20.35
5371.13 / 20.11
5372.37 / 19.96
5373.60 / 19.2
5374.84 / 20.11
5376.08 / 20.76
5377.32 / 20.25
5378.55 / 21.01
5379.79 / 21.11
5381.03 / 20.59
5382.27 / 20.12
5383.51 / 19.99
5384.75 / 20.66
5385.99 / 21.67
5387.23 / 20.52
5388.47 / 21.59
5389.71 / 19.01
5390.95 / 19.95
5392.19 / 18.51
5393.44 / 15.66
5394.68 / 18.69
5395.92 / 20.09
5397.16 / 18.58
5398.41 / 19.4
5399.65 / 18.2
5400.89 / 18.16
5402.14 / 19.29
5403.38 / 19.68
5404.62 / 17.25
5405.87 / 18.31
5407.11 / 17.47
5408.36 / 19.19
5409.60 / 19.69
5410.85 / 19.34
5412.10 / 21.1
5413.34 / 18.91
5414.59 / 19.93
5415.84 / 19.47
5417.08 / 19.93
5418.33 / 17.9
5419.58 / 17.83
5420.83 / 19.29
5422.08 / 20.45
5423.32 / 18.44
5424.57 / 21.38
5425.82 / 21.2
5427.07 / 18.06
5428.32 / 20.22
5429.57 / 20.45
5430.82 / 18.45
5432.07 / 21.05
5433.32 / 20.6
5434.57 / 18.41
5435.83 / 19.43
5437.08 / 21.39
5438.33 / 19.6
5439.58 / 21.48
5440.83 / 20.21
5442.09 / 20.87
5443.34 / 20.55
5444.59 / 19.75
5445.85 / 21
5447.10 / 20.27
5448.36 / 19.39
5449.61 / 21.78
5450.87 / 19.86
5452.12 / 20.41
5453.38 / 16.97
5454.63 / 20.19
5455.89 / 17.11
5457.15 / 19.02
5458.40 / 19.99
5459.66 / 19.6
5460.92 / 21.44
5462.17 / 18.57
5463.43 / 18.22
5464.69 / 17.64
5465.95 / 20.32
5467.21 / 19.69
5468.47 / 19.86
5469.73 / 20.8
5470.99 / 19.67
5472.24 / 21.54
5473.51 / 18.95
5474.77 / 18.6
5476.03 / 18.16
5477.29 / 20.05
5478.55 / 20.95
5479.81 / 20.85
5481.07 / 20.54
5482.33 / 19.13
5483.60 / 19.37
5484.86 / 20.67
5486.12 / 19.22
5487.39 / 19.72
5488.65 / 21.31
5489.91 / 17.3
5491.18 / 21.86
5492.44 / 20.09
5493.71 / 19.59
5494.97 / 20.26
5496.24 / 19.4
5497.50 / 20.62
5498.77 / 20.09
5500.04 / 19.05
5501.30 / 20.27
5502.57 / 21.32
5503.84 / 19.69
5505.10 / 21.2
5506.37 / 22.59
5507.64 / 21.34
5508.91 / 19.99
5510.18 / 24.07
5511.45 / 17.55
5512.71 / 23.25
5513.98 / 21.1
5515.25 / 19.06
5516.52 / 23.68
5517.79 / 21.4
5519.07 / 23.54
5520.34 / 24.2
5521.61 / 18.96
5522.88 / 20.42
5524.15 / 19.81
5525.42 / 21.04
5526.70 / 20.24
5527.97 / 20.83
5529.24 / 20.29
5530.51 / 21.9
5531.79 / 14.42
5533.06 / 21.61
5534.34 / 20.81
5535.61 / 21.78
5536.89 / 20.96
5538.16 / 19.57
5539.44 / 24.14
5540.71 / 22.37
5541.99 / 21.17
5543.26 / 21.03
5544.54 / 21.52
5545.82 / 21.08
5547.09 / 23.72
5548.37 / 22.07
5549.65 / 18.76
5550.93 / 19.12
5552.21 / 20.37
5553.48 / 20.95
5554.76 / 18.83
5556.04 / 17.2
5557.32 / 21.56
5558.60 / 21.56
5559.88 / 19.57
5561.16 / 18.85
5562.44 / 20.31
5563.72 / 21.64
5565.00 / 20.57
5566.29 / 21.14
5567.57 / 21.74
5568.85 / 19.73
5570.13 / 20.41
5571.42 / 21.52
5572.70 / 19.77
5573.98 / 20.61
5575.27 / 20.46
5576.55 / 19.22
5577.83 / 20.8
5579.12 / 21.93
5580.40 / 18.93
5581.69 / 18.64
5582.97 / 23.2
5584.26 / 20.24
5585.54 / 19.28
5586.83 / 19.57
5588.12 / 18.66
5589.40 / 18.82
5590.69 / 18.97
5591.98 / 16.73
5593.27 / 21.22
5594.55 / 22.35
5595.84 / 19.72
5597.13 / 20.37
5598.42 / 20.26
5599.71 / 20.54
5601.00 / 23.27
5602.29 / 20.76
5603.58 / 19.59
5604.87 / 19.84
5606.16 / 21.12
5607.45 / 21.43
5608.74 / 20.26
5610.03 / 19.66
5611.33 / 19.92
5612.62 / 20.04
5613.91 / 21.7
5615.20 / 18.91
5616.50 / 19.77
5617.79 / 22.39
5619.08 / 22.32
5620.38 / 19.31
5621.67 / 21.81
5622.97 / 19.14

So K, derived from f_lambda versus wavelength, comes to -0.02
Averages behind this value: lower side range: 16.1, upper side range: 20.5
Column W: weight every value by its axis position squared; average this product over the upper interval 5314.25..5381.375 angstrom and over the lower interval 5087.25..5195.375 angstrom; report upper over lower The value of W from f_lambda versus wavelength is 1.30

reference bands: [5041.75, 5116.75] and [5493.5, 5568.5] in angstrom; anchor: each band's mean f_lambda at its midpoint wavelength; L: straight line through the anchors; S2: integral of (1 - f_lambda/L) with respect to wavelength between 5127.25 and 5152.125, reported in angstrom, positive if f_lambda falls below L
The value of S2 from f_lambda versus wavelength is 2.1 angstrom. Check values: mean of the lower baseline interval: 17.8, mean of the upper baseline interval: 20.8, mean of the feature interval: 16.7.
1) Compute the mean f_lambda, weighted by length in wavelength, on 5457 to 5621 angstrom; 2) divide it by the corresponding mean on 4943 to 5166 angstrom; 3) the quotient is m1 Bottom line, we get 1.15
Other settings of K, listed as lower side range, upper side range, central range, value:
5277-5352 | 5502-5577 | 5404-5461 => 0.042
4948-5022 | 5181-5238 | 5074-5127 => 0.023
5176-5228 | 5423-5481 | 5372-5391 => -0.075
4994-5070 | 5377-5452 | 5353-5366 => -0.064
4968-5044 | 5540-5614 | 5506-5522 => -0.078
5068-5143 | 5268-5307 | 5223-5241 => 0.045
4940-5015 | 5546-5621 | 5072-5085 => 0.091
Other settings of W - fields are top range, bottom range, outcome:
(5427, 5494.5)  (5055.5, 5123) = 1.29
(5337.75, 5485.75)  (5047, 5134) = 1.26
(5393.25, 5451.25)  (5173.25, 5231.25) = 1.25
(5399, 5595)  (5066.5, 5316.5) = 1.27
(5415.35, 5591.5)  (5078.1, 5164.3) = 1.36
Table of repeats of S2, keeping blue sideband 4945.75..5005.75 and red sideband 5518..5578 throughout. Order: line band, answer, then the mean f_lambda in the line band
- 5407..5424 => 0.77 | 19.3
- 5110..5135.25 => 2.55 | 17.2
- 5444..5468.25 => 0.95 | 19.5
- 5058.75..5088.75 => 1.71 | 17.8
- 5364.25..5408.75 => 1.28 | 19.5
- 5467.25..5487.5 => 0.54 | 19.9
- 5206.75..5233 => 1.80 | 18.1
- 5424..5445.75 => 0.07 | 20.2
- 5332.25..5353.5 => 0.27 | 19.7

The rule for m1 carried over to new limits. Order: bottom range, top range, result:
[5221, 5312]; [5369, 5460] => 1.04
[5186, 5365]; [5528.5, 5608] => 1.08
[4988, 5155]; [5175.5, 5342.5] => 1.06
